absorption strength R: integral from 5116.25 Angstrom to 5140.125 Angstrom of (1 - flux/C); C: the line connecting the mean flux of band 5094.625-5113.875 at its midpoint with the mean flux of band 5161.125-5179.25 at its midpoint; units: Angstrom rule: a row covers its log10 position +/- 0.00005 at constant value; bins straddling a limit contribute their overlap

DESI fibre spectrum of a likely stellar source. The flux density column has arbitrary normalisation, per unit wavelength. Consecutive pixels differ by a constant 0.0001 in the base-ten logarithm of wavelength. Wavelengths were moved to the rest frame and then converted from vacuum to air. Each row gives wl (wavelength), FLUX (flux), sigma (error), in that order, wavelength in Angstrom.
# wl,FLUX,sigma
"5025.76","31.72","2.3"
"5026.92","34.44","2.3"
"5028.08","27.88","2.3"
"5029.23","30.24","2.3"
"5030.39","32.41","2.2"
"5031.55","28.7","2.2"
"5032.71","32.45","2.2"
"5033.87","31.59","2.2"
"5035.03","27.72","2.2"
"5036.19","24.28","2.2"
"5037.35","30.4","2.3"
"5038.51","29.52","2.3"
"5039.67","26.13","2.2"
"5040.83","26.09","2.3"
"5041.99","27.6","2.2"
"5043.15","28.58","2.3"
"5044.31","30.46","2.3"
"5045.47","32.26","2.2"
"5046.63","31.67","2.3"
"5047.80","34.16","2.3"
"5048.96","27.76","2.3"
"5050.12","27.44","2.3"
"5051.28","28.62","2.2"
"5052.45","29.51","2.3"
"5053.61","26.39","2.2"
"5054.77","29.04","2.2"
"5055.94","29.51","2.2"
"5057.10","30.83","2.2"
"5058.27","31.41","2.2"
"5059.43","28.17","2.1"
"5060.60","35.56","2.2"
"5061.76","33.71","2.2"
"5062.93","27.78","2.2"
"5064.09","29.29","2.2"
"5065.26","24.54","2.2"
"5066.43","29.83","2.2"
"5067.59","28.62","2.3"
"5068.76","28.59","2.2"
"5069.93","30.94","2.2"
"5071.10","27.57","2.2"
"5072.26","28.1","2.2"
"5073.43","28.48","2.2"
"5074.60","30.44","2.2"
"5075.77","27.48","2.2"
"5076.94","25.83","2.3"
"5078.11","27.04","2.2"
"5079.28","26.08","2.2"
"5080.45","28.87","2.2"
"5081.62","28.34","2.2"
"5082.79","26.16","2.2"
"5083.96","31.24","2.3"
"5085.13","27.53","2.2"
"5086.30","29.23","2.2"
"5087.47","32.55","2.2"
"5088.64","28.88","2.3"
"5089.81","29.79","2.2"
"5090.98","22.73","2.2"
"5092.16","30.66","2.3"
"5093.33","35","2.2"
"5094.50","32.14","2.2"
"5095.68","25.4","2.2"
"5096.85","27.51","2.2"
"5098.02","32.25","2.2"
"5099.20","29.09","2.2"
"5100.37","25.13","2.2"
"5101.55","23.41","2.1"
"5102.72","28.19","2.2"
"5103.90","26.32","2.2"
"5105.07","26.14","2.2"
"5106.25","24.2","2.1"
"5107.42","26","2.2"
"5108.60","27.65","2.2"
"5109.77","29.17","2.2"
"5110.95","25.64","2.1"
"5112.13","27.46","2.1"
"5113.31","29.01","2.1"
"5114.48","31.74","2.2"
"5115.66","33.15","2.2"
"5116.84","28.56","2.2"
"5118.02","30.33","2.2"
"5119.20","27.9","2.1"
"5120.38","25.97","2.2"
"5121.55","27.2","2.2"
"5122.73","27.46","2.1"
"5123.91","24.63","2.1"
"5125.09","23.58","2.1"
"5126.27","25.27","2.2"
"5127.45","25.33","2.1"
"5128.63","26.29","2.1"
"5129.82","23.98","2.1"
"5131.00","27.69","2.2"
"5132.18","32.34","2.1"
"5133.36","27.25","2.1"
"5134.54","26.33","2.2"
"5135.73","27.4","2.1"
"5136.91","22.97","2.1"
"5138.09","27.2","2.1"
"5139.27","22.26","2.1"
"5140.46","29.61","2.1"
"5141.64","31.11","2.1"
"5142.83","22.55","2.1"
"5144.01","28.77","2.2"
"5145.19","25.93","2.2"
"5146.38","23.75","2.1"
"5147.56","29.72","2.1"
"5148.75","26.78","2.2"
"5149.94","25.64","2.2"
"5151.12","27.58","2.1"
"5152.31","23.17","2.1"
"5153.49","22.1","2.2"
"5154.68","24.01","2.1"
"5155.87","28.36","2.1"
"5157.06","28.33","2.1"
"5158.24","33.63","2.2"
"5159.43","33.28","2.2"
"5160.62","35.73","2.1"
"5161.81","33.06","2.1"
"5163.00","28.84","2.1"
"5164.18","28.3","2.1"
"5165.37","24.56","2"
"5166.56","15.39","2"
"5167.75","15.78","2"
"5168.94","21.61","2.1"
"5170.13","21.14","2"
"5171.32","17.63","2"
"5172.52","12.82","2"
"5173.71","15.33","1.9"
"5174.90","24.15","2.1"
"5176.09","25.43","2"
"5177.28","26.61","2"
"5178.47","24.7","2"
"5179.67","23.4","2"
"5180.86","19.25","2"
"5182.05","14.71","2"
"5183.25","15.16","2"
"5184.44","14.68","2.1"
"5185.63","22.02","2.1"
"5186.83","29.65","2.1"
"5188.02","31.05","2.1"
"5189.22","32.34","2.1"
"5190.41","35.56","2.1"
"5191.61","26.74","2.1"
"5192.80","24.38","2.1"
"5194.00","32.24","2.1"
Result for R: -1.0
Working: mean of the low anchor 27.1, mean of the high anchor 22.4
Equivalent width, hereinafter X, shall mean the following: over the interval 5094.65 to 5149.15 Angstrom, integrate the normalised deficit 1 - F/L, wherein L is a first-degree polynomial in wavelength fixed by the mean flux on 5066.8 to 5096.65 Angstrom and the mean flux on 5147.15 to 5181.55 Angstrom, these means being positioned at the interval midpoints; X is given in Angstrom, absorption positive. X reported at -0.8 Angstrom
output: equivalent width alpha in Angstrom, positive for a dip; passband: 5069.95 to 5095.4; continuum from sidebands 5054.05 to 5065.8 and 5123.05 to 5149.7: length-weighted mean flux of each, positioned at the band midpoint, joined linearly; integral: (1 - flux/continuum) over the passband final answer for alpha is 0.1 Angstrom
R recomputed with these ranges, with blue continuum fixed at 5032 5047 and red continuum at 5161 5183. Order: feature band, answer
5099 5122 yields -2.2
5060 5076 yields -1.1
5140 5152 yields -1.9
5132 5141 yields -1.1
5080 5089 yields -0.8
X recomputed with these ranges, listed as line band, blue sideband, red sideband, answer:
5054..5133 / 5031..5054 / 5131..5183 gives -2.9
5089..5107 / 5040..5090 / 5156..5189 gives -0.3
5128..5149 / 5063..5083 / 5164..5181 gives -3.1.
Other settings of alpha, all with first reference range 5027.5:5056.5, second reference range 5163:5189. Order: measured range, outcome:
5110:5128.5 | -2.1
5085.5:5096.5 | -1.3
